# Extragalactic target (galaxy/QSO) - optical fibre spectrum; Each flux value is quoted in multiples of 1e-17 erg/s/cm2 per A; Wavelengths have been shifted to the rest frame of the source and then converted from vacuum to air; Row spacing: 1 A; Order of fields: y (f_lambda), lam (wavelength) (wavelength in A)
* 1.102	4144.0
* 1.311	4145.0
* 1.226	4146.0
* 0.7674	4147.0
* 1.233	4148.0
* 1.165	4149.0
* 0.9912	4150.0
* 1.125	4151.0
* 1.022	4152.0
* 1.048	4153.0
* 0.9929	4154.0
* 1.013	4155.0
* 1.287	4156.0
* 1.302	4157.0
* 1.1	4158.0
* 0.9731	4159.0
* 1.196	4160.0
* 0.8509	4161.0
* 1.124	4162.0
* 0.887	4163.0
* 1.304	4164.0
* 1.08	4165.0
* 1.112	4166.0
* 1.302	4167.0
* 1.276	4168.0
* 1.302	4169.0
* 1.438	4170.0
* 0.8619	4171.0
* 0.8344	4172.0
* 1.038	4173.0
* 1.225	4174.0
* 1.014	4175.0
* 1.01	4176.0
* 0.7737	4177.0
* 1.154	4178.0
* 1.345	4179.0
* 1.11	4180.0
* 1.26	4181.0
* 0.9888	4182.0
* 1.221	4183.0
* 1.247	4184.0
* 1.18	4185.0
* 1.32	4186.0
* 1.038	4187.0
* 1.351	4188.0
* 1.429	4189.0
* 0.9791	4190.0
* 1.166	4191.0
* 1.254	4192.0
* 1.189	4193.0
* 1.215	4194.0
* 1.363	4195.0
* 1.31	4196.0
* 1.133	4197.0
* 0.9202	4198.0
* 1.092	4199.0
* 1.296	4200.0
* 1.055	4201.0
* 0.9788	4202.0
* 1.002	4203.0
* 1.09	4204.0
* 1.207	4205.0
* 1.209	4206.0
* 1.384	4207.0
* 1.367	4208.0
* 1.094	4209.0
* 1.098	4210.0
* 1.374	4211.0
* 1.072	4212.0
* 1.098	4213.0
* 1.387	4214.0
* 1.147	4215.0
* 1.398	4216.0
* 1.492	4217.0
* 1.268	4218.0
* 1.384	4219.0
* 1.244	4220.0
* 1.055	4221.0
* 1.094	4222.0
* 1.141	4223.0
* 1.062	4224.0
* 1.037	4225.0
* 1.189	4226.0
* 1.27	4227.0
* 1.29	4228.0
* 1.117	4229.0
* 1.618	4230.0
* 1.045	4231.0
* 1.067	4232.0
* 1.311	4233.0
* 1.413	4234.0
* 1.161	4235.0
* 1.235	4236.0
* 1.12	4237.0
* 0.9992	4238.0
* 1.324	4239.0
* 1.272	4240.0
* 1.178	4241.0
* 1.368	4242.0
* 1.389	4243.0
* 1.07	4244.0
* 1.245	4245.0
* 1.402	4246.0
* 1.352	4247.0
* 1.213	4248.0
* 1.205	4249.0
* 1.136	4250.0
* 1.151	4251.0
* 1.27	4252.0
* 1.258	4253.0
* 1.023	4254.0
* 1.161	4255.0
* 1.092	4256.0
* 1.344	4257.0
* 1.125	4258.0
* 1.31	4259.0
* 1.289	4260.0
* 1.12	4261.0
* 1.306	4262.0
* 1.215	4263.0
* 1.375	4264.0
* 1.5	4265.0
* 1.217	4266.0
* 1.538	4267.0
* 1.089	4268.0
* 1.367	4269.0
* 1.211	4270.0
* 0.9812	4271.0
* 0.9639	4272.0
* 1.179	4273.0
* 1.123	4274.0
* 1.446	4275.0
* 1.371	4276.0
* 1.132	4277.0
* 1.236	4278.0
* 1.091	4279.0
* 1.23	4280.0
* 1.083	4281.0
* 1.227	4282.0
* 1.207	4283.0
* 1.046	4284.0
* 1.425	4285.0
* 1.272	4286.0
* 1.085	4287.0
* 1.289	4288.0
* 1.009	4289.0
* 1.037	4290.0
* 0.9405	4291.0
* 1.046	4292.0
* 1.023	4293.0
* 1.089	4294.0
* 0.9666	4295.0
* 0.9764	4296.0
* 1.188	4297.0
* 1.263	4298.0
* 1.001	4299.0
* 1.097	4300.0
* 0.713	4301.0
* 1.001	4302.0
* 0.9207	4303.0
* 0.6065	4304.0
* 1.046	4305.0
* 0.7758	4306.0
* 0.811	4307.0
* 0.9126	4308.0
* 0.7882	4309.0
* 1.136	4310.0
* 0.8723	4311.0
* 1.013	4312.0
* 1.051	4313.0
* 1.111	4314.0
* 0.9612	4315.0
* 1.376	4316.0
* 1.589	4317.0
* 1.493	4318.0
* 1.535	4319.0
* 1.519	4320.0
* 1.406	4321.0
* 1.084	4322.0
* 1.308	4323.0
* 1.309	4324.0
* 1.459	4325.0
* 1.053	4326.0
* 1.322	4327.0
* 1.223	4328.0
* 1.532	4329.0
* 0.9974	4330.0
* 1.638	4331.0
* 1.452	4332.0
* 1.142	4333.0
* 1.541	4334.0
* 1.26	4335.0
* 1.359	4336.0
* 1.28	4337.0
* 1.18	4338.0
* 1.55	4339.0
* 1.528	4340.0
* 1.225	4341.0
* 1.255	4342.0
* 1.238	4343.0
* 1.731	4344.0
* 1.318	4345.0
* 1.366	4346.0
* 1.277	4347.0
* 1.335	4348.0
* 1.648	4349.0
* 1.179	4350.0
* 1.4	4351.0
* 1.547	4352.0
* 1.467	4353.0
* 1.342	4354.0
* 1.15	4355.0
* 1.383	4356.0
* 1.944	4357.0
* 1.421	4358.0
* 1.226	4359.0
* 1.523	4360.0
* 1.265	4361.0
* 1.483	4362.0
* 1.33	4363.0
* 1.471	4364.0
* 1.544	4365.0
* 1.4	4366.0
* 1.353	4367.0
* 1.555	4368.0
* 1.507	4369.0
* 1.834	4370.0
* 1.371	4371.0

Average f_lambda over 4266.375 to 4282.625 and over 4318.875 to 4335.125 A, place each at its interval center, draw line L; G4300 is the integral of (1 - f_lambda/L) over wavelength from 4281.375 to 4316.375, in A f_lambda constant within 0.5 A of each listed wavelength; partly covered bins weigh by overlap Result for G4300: 6.3 A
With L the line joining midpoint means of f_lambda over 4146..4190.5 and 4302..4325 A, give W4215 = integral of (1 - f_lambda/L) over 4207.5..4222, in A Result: -1.6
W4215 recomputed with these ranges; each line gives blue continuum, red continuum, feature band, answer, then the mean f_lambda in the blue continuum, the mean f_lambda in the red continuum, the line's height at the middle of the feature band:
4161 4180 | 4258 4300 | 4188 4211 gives -1.12 A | 1.11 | 1.18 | 1.13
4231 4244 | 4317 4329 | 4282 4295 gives 1.81 A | 1.22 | 1.36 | 1.3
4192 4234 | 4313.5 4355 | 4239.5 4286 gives 1.25 A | 1.2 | 1.35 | 1.26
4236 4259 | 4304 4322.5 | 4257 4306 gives 1.10 A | 1.22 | 1.12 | 1.17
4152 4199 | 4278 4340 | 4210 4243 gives -2.20 A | 1.14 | 1.17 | 1.15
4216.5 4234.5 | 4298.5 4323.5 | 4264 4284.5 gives -1.24 A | 1.23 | 1.09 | 1.15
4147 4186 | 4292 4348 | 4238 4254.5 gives -1.09 A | 1.11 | 1.2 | 1.16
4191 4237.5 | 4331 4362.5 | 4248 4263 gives 0.73 A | 1.2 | 1.39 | 1.26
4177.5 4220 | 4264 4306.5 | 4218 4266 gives -2.50 A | 1.21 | 1.12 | 1.16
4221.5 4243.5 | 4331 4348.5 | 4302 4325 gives 3.54 A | 1.21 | 1.36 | 1.33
